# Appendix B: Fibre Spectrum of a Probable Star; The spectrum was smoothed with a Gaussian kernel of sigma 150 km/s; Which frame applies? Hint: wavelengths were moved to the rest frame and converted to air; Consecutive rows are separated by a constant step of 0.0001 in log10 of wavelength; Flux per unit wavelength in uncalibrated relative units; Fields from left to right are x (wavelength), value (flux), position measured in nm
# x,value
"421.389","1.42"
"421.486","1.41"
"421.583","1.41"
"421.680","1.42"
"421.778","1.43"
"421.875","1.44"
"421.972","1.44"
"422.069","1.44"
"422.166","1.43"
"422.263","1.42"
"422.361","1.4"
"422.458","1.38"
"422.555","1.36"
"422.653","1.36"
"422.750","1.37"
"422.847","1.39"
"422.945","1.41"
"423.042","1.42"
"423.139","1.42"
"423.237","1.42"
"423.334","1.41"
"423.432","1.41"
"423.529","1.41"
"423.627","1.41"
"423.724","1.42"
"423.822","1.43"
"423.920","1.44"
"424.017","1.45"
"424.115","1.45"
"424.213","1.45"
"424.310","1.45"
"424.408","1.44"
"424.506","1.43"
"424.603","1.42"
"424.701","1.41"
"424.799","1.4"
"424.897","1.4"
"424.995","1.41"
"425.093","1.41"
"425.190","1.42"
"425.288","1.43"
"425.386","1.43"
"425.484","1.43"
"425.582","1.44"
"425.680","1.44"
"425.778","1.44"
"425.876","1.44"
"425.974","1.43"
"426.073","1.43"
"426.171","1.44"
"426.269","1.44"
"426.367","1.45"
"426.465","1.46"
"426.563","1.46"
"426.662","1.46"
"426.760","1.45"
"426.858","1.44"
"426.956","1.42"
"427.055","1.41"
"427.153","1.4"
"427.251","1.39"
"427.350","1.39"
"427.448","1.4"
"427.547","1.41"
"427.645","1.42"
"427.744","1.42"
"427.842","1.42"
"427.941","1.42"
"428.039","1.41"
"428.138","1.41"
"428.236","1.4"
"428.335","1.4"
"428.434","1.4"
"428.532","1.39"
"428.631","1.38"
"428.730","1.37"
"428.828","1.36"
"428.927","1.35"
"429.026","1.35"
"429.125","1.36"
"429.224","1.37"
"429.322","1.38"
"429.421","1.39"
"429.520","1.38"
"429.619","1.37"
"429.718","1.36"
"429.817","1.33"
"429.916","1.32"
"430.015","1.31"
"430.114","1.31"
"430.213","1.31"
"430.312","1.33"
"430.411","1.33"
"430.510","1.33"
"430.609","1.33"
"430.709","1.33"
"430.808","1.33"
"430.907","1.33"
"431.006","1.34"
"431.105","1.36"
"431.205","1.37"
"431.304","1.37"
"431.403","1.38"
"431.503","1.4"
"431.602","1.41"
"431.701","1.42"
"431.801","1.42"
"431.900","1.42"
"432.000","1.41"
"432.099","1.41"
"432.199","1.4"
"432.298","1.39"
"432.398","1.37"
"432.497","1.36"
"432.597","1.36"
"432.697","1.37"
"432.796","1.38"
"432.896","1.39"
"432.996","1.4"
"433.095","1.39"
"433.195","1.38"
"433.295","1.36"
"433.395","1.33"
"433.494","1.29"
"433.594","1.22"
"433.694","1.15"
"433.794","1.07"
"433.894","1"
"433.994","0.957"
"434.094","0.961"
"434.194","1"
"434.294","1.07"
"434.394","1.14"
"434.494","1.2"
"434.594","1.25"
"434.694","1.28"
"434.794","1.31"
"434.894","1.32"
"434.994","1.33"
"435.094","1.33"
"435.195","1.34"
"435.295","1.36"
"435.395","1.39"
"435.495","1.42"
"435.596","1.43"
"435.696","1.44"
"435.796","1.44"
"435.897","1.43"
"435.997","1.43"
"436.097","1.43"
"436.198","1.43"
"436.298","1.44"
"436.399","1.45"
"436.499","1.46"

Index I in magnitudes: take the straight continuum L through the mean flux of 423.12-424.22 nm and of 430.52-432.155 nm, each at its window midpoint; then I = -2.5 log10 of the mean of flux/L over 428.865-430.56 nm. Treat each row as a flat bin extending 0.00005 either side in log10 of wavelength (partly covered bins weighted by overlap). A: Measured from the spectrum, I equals 0.03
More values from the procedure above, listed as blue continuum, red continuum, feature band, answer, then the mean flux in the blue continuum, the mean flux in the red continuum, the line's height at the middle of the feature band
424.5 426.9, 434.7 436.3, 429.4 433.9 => 0.048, 1.43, 1.39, 1.41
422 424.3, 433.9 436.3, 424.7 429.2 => -0.030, 1.41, 1.29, 1.37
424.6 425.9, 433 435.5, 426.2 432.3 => -0.038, 1.42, 1.23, 1.34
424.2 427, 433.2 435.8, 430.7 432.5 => -0.062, 1.43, 1.24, 1.31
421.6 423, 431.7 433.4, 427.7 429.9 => 0.009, 1.41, 1.39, 1.39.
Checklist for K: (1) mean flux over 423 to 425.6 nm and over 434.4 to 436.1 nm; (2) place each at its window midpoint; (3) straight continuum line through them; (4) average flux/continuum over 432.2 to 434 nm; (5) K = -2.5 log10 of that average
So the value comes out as 0.057 mag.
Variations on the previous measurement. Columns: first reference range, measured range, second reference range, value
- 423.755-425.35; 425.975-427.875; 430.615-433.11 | -0.01 mag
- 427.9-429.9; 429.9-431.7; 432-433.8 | 0.01 mag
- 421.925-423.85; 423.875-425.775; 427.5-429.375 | -0.02 mag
